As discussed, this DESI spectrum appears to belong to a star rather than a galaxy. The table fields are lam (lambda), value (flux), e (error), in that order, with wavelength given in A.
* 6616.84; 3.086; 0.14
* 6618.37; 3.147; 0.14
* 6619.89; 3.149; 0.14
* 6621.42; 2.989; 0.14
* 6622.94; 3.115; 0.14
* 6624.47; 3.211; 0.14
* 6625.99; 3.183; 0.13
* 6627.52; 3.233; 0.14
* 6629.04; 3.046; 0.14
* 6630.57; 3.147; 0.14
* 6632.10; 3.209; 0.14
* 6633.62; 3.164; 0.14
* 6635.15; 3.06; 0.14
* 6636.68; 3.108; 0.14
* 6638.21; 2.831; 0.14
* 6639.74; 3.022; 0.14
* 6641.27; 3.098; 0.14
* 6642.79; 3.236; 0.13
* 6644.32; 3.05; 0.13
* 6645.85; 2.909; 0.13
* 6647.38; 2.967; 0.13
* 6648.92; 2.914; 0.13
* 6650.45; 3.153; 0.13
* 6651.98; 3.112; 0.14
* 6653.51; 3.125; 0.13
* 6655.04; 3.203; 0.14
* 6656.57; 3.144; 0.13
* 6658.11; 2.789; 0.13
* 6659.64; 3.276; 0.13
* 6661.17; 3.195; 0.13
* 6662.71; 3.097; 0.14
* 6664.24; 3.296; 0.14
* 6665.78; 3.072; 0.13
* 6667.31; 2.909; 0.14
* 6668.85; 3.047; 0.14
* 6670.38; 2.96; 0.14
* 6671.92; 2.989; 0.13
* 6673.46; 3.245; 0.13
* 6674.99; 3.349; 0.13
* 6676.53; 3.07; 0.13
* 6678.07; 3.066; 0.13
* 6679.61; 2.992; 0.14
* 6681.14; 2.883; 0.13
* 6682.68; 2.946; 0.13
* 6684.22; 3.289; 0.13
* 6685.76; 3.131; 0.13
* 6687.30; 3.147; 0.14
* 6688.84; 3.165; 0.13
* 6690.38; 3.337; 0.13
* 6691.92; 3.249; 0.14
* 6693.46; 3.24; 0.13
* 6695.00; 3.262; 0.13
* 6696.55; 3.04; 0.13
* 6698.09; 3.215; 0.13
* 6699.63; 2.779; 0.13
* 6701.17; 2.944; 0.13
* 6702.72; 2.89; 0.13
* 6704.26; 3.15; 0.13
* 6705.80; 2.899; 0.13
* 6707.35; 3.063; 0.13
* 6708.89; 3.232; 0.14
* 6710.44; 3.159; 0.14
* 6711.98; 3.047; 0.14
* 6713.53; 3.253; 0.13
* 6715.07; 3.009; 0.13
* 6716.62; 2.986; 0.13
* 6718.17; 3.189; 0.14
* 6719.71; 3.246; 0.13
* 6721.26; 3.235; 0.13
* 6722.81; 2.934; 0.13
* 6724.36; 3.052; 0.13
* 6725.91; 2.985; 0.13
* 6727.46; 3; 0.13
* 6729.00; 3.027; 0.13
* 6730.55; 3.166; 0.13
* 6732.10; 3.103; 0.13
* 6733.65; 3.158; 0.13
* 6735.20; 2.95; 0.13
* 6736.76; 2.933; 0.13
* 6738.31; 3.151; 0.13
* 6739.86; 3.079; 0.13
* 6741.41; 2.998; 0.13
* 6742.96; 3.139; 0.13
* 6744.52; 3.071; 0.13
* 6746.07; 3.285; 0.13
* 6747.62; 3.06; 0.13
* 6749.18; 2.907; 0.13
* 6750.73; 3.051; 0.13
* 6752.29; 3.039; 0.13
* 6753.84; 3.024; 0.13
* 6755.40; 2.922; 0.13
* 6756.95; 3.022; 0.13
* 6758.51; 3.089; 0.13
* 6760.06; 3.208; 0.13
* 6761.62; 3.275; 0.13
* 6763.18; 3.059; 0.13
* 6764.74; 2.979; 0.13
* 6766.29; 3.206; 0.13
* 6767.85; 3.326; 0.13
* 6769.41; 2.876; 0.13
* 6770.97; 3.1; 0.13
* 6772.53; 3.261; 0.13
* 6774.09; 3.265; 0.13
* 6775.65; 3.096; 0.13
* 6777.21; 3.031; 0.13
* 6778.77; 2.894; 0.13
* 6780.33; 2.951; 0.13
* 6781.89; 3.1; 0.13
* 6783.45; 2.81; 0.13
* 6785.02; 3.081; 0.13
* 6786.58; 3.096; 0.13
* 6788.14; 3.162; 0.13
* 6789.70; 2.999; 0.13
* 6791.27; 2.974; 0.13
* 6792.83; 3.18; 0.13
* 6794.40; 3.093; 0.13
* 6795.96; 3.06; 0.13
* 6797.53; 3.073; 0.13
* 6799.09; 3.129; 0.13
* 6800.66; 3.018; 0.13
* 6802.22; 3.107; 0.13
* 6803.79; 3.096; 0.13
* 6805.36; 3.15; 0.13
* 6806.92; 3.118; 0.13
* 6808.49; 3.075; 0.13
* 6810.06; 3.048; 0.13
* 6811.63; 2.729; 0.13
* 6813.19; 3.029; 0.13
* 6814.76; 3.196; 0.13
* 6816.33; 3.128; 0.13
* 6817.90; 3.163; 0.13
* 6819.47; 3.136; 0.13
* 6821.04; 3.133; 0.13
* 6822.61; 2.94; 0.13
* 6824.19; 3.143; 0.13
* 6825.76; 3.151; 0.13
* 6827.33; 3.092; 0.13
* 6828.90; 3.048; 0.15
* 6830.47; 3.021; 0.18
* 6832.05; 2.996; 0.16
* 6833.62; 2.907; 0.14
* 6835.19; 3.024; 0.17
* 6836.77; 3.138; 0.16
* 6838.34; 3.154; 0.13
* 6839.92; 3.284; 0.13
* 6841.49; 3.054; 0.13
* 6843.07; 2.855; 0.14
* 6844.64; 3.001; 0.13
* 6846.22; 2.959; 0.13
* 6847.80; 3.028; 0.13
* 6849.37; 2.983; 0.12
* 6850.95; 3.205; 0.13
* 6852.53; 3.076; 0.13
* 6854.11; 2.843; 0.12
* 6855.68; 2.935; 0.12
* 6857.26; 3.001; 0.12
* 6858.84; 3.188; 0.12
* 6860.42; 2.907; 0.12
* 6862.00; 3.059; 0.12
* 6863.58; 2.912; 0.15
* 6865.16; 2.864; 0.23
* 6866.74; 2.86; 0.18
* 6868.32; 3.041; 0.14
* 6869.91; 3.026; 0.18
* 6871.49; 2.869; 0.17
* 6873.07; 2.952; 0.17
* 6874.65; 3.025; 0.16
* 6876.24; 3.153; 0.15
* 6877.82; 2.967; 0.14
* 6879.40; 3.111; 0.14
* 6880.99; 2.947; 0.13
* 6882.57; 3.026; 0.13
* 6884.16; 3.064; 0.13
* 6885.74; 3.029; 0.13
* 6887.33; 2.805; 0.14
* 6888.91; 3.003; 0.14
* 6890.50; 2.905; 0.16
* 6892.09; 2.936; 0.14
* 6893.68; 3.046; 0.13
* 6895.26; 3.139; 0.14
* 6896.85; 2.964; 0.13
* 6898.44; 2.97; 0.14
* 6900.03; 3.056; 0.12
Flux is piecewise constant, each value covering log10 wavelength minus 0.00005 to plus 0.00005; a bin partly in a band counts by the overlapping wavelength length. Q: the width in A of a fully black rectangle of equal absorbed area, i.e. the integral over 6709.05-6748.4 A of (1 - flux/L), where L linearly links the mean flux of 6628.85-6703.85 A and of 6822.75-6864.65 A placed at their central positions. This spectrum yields -0.26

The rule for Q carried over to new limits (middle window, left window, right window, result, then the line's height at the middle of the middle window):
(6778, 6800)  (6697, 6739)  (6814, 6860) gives 0.1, 3.06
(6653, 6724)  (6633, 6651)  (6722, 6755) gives -1.3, 3.04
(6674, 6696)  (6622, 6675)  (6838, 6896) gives -0.5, 3.08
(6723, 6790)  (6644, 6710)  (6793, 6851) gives 0.2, 3.08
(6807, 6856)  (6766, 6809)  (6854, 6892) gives -0.3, 3.03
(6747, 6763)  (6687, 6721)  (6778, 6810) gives 0.1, 3.08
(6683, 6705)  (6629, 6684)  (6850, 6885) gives -0.5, 3.06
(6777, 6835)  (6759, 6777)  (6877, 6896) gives 0.8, 3.1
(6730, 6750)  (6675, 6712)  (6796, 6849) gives 0.1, 3.09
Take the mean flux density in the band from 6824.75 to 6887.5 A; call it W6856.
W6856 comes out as 3.02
